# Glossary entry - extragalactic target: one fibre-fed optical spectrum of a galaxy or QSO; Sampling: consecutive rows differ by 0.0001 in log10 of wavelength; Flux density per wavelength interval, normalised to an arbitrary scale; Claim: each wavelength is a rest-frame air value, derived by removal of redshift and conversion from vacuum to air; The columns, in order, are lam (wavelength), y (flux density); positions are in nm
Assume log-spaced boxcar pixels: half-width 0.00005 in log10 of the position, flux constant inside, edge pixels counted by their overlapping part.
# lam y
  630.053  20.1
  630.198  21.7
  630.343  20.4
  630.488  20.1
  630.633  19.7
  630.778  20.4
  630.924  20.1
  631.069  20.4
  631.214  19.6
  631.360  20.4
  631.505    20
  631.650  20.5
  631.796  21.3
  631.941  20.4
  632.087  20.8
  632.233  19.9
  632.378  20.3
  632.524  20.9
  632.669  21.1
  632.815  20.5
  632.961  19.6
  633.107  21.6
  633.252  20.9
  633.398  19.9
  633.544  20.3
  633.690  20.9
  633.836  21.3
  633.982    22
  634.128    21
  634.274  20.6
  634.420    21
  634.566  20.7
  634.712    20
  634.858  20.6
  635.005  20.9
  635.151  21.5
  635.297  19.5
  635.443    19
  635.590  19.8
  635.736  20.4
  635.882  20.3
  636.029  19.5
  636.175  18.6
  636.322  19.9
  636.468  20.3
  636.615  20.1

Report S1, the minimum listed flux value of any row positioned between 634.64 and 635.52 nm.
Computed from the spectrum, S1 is 19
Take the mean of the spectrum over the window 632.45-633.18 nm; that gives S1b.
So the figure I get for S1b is 20.7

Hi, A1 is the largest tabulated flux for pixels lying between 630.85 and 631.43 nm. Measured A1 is 20.4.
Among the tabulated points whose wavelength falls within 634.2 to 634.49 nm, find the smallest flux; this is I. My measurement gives 20.6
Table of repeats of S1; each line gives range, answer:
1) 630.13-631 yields 19.7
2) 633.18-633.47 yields 19.9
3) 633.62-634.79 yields 20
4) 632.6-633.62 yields 19.6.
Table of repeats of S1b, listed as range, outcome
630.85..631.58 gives 20.1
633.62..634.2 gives 21.3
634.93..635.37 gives 20.6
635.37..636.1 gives 19.8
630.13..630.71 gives 20.5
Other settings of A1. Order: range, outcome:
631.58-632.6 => 21.3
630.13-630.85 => 21.7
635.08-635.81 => 21.5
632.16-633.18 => 21.6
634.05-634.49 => 21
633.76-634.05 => 22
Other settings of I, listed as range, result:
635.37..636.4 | 18.6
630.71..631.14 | 20.1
